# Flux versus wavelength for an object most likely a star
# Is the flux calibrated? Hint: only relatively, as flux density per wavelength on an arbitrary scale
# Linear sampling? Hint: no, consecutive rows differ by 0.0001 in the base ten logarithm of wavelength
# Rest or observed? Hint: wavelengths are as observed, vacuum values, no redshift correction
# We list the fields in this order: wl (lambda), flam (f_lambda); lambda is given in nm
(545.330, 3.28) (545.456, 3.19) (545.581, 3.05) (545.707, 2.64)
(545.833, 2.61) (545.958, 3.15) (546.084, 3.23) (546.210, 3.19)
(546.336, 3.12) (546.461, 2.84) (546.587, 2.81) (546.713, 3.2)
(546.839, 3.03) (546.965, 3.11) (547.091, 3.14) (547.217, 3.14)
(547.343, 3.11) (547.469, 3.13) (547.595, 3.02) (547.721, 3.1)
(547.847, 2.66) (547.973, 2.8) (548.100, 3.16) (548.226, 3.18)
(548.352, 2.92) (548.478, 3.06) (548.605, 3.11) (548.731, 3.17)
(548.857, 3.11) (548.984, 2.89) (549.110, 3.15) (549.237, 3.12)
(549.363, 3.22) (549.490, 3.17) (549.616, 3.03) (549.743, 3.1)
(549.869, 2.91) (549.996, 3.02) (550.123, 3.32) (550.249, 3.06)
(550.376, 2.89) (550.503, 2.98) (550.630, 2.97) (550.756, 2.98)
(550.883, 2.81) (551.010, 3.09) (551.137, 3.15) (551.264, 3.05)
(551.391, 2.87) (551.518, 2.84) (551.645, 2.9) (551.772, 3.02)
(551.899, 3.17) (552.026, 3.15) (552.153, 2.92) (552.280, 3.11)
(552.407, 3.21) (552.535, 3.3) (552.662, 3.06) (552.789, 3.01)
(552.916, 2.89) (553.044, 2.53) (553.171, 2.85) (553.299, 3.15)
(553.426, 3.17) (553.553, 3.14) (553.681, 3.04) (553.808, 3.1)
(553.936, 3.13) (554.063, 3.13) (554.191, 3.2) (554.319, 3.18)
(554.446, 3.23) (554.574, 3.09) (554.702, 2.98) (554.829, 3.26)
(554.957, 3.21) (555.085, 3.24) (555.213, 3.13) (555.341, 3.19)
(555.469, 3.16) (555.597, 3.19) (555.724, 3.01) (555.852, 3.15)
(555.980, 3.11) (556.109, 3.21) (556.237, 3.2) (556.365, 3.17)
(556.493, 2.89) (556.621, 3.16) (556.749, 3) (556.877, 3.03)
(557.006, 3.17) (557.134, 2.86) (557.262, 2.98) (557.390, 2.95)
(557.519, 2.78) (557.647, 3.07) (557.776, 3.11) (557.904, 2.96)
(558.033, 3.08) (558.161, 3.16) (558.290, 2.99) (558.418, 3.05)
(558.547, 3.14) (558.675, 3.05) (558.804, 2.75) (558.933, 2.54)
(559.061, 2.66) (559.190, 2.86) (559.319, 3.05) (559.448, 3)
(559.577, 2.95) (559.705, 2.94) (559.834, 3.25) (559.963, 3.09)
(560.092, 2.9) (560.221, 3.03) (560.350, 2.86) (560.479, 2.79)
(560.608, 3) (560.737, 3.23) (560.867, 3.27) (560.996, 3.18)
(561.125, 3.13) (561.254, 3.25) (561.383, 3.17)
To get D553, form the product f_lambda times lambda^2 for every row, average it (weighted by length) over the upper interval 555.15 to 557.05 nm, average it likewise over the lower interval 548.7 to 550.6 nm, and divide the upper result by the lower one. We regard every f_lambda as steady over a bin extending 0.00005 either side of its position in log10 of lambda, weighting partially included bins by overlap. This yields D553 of 1.0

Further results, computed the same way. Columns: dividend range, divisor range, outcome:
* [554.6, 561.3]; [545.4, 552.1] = 1.04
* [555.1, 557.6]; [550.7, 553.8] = 1.03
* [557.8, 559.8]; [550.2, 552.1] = 1.01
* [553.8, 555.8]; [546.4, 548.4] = 1.07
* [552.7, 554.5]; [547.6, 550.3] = 1.02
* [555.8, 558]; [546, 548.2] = 1.03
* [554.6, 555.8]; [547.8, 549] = 1.07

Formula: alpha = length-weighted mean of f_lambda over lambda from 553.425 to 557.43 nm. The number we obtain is 3.11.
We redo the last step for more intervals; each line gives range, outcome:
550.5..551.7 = 2.96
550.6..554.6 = 3.05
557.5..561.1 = 3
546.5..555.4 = 3.06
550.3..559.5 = 3.04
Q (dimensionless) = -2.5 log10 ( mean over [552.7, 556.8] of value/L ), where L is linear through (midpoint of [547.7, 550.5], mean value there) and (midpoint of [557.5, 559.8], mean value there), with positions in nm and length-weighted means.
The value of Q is -0.04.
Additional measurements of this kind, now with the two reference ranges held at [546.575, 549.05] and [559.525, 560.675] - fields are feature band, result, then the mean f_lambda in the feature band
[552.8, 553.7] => 0.019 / 2.97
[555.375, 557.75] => -0.022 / 3.06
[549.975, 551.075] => 0.007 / 3.01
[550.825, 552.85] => -0.006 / 3.04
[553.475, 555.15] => -0.048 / 3.15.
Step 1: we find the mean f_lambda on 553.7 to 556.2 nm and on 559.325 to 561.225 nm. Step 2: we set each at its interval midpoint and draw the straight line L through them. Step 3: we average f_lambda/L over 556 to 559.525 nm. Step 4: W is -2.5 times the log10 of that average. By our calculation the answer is 0.04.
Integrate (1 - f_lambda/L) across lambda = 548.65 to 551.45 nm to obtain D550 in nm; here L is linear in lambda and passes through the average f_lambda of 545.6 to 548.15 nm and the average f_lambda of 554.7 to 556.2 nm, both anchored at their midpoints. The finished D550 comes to 0.01 nm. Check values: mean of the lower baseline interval 3.01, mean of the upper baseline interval 3.16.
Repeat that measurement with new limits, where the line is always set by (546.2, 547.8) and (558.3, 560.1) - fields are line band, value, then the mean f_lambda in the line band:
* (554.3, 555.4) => -0.07 nm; 3.17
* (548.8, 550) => -0.01 nm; 3.07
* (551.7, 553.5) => -0.02 nm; 3.04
